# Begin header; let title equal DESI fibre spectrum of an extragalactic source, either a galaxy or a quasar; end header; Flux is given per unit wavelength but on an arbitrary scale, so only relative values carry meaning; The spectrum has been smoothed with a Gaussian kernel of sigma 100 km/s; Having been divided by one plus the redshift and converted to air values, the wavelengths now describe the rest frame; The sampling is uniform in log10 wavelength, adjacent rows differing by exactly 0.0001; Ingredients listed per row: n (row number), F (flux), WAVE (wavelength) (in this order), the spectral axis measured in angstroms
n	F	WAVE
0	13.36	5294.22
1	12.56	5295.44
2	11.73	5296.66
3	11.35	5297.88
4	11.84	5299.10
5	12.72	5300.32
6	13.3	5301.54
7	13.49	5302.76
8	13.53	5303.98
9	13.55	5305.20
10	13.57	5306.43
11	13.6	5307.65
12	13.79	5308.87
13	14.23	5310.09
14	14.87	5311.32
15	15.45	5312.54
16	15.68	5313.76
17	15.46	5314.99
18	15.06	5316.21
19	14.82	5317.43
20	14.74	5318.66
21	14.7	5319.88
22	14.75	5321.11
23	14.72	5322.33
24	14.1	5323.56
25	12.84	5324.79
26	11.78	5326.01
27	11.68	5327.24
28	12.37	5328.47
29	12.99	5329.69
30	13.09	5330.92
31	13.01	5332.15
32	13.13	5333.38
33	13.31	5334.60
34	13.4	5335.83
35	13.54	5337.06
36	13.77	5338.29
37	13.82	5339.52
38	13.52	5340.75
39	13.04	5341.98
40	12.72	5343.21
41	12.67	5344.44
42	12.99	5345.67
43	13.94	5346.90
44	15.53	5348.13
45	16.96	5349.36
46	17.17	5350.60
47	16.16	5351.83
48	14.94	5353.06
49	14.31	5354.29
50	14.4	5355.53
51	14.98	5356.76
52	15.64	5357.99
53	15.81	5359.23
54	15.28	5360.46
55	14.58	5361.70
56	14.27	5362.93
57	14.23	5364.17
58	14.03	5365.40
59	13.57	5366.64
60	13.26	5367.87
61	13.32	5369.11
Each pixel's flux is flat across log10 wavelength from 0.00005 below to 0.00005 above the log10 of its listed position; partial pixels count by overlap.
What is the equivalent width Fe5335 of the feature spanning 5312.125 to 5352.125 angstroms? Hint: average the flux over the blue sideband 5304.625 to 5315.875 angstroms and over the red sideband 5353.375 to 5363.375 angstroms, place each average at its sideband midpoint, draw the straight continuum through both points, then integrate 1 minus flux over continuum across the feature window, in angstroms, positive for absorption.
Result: 1.8 angstroms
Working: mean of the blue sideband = 14.5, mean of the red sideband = 14.9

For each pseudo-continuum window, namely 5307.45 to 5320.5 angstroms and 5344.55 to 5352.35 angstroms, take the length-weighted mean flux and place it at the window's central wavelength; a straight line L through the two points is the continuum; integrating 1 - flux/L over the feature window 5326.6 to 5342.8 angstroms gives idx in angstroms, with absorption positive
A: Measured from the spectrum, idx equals 2.1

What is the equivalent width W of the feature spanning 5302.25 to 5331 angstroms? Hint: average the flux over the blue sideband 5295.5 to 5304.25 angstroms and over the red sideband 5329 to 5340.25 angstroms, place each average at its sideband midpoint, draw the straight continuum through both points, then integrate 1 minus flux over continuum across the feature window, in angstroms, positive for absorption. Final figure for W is -2.35 angstroms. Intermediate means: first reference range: 12.5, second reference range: 13.3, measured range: 14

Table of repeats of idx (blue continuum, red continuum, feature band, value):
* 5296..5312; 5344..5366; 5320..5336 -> 0.9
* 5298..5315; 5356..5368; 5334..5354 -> 0.2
